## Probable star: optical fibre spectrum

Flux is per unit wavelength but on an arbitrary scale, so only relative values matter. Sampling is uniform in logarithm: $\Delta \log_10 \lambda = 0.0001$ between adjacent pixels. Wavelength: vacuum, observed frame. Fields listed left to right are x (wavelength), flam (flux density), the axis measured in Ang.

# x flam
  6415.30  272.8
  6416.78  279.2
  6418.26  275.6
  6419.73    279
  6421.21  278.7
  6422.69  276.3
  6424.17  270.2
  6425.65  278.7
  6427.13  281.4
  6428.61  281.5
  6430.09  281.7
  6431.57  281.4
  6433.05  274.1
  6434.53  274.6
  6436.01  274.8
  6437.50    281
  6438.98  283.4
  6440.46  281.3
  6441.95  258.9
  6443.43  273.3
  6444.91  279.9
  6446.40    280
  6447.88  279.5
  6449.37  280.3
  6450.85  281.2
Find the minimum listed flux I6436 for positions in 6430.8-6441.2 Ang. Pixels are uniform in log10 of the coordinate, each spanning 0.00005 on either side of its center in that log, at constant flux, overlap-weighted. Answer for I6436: 274.1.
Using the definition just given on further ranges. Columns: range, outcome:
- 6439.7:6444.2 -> 258.9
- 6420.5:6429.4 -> 270.2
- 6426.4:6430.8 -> 281.4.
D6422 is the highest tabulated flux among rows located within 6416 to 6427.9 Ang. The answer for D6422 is 281.4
